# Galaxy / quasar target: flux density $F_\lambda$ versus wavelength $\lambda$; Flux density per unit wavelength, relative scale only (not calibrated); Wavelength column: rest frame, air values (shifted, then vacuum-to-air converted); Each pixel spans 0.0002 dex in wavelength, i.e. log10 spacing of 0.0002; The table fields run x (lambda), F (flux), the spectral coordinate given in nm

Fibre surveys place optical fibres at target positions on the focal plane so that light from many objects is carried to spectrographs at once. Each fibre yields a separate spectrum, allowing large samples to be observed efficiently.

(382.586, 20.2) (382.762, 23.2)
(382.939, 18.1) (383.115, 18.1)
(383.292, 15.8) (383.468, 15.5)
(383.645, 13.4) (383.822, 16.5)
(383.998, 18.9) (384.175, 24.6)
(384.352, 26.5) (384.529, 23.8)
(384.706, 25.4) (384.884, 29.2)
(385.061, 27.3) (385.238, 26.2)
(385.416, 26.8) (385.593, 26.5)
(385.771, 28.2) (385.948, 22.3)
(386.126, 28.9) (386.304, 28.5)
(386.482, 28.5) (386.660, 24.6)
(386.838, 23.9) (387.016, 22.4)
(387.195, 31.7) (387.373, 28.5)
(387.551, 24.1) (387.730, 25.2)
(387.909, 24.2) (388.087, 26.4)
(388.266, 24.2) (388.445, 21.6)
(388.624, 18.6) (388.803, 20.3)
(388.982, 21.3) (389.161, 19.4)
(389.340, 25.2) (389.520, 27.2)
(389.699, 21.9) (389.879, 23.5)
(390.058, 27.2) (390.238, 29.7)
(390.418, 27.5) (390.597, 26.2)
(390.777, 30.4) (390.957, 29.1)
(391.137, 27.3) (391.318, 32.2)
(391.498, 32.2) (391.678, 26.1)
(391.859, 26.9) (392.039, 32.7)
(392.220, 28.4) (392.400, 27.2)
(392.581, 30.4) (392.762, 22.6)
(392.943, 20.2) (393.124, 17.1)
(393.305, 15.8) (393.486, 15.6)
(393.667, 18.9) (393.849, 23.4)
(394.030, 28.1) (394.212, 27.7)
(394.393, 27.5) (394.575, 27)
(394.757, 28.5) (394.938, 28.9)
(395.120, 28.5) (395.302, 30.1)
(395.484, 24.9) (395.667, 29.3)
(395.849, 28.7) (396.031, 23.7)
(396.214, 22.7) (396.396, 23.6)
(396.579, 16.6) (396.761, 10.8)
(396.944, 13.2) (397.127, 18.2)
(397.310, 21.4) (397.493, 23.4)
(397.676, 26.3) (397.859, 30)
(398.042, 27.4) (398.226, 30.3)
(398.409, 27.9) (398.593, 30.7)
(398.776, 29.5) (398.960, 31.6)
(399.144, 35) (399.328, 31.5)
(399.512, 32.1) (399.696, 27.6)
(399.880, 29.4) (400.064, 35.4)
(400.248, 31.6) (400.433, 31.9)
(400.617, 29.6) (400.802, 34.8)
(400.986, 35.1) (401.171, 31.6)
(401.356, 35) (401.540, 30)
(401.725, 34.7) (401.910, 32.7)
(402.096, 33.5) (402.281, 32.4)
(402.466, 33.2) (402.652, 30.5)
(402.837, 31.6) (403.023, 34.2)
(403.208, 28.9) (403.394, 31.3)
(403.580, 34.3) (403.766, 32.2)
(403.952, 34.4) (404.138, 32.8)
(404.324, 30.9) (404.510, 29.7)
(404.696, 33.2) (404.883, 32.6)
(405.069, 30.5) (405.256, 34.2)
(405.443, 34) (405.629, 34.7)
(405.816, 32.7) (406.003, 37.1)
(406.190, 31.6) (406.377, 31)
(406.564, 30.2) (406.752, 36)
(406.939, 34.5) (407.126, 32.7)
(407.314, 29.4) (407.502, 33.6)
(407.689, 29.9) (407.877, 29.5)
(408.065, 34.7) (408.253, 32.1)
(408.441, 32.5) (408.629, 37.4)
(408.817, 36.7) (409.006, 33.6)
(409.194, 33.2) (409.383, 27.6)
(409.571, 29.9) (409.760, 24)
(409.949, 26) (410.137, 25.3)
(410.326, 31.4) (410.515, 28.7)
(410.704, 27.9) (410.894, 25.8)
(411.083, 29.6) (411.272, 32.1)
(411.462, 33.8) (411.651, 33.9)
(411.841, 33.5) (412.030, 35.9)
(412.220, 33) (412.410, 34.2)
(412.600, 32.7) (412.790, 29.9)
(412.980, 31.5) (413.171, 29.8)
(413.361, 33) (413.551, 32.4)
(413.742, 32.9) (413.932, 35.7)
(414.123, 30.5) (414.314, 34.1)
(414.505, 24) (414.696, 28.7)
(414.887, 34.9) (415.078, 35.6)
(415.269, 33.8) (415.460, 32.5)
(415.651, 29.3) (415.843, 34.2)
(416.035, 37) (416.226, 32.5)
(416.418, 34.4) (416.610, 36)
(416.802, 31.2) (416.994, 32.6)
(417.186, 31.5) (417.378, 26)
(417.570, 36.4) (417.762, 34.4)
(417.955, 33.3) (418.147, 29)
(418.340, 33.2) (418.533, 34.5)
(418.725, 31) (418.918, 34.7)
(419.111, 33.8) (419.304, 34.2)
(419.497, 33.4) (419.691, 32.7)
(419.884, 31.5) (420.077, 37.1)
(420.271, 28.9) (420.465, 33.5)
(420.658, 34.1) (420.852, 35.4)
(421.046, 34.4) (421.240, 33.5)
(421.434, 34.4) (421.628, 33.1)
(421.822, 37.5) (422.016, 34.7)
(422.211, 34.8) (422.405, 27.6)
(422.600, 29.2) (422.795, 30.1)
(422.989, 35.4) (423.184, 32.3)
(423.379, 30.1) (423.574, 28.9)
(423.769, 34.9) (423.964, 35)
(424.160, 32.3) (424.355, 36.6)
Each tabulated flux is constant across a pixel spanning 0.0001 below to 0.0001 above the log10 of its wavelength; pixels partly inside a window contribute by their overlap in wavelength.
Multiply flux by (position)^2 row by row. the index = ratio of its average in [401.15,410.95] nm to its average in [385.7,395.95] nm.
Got 1.34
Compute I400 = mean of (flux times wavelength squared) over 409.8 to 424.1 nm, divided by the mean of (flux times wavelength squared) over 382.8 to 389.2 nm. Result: 1.60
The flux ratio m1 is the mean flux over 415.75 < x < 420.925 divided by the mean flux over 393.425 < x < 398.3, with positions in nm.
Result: 1.37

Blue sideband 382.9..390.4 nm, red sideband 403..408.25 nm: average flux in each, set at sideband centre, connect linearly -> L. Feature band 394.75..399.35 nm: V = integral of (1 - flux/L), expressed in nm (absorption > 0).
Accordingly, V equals 0.46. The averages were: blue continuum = 23.9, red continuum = 32.5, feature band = 25.7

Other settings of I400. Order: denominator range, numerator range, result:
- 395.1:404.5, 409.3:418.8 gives 1.16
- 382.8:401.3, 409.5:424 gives 1.42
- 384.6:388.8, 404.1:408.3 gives 1.40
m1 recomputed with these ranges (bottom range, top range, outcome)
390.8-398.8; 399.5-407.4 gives 1.29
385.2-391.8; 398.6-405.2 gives 1.24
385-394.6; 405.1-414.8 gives 1.25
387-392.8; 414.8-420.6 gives 1.26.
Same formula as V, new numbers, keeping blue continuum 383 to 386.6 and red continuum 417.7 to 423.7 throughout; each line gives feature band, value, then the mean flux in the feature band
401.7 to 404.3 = -0.39 nm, 32.5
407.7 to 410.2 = -0.10 nm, 31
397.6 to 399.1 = -0.13 nm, 29.4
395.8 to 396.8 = 0.20 nm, 21.2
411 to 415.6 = -0.21 nm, 32.4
